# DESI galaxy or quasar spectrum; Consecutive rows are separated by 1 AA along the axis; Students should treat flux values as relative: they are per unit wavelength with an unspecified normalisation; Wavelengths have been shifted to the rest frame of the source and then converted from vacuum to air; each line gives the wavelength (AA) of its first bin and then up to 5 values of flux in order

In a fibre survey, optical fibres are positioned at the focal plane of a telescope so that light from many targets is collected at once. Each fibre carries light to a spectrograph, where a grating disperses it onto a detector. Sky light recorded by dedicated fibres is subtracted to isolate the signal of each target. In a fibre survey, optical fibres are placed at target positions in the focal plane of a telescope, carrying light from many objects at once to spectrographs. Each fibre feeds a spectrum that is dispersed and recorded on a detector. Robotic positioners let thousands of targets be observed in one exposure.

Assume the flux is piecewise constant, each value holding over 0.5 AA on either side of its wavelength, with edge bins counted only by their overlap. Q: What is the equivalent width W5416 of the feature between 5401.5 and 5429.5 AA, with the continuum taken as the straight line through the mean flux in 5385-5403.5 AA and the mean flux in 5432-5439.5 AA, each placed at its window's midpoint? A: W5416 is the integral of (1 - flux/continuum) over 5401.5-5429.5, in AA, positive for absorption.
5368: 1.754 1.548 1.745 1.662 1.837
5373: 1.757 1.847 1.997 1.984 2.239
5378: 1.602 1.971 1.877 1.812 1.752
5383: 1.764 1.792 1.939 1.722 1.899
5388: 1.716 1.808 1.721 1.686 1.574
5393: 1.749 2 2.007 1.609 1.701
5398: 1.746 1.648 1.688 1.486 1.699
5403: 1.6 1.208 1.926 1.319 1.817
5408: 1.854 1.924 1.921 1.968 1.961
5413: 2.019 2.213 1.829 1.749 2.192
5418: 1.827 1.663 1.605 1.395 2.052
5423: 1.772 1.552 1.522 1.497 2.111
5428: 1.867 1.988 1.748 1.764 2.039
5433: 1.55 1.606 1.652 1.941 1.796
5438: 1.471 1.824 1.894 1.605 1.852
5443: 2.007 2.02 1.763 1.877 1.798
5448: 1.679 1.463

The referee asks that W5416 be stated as -1.1 AA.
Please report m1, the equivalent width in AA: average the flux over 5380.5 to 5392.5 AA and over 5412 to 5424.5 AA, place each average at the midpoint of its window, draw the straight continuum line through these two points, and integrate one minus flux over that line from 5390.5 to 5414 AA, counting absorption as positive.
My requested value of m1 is 0.6 AA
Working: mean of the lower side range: 1.77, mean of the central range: 1.75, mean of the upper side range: 1.83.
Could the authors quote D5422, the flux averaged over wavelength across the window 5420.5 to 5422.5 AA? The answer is 1.72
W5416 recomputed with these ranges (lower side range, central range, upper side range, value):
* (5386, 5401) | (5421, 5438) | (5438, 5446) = 0.46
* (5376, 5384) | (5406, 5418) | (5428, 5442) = -0.74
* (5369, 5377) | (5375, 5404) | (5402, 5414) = 0.71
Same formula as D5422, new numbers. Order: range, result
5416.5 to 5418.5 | 2.01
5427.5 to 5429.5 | 1.93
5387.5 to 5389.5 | 1.76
